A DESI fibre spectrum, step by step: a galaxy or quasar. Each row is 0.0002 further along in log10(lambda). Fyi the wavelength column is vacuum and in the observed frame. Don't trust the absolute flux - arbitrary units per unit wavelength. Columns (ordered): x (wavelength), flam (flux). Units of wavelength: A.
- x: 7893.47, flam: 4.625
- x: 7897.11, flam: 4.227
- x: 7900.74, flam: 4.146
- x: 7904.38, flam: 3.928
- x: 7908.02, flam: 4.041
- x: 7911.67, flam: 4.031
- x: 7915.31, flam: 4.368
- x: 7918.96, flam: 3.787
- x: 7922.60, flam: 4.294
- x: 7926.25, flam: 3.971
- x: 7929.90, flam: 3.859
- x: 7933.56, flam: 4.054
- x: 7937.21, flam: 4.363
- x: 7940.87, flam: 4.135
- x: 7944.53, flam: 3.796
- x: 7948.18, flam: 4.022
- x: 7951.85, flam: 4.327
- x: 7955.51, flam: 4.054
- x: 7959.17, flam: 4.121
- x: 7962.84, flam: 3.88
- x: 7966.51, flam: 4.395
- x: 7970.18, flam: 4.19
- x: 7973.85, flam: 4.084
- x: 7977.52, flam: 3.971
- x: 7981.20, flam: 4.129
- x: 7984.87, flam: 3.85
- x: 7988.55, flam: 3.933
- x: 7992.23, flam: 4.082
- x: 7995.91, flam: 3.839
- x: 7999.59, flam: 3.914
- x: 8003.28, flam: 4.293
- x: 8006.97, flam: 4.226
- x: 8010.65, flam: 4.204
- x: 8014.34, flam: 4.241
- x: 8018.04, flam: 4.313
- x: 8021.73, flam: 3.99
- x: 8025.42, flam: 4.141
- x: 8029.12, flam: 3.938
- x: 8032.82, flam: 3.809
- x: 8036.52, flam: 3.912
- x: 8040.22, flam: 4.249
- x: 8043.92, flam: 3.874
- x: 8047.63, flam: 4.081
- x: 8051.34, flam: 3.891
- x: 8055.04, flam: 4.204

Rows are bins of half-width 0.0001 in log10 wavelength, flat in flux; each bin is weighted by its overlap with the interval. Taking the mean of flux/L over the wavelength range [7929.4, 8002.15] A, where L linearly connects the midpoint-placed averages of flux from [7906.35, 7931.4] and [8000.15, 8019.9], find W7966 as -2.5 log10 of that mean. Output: 0.023 mag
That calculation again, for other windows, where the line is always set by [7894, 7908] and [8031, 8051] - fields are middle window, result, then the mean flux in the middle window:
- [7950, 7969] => -0.022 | 4.15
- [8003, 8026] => -0.050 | 4.2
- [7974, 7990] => 0.017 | 3.98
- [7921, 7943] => 0.000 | 4.1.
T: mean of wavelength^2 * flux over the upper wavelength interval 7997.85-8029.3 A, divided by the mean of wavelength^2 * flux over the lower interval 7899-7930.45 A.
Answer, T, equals 1.05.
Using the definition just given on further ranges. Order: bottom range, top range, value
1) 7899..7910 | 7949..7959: 1.04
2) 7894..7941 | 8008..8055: 1.02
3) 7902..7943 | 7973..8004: 1.00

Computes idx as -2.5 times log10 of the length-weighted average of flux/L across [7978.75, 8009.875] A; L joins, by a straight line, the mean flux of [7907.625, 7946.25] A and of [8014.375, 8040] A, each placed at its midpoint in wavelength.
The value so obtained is 0.004 mag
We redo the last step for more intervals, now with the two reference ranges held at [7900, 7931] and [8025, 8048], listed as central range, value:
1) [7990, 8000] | 0.015 mag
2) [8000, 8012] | -0.053 mag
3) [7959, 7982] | -0.023 mag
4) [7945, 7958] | -0.019 mag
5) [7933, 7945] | -0.023 mag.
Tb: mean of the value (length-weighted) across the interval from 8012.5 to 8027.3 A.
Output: 4.17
